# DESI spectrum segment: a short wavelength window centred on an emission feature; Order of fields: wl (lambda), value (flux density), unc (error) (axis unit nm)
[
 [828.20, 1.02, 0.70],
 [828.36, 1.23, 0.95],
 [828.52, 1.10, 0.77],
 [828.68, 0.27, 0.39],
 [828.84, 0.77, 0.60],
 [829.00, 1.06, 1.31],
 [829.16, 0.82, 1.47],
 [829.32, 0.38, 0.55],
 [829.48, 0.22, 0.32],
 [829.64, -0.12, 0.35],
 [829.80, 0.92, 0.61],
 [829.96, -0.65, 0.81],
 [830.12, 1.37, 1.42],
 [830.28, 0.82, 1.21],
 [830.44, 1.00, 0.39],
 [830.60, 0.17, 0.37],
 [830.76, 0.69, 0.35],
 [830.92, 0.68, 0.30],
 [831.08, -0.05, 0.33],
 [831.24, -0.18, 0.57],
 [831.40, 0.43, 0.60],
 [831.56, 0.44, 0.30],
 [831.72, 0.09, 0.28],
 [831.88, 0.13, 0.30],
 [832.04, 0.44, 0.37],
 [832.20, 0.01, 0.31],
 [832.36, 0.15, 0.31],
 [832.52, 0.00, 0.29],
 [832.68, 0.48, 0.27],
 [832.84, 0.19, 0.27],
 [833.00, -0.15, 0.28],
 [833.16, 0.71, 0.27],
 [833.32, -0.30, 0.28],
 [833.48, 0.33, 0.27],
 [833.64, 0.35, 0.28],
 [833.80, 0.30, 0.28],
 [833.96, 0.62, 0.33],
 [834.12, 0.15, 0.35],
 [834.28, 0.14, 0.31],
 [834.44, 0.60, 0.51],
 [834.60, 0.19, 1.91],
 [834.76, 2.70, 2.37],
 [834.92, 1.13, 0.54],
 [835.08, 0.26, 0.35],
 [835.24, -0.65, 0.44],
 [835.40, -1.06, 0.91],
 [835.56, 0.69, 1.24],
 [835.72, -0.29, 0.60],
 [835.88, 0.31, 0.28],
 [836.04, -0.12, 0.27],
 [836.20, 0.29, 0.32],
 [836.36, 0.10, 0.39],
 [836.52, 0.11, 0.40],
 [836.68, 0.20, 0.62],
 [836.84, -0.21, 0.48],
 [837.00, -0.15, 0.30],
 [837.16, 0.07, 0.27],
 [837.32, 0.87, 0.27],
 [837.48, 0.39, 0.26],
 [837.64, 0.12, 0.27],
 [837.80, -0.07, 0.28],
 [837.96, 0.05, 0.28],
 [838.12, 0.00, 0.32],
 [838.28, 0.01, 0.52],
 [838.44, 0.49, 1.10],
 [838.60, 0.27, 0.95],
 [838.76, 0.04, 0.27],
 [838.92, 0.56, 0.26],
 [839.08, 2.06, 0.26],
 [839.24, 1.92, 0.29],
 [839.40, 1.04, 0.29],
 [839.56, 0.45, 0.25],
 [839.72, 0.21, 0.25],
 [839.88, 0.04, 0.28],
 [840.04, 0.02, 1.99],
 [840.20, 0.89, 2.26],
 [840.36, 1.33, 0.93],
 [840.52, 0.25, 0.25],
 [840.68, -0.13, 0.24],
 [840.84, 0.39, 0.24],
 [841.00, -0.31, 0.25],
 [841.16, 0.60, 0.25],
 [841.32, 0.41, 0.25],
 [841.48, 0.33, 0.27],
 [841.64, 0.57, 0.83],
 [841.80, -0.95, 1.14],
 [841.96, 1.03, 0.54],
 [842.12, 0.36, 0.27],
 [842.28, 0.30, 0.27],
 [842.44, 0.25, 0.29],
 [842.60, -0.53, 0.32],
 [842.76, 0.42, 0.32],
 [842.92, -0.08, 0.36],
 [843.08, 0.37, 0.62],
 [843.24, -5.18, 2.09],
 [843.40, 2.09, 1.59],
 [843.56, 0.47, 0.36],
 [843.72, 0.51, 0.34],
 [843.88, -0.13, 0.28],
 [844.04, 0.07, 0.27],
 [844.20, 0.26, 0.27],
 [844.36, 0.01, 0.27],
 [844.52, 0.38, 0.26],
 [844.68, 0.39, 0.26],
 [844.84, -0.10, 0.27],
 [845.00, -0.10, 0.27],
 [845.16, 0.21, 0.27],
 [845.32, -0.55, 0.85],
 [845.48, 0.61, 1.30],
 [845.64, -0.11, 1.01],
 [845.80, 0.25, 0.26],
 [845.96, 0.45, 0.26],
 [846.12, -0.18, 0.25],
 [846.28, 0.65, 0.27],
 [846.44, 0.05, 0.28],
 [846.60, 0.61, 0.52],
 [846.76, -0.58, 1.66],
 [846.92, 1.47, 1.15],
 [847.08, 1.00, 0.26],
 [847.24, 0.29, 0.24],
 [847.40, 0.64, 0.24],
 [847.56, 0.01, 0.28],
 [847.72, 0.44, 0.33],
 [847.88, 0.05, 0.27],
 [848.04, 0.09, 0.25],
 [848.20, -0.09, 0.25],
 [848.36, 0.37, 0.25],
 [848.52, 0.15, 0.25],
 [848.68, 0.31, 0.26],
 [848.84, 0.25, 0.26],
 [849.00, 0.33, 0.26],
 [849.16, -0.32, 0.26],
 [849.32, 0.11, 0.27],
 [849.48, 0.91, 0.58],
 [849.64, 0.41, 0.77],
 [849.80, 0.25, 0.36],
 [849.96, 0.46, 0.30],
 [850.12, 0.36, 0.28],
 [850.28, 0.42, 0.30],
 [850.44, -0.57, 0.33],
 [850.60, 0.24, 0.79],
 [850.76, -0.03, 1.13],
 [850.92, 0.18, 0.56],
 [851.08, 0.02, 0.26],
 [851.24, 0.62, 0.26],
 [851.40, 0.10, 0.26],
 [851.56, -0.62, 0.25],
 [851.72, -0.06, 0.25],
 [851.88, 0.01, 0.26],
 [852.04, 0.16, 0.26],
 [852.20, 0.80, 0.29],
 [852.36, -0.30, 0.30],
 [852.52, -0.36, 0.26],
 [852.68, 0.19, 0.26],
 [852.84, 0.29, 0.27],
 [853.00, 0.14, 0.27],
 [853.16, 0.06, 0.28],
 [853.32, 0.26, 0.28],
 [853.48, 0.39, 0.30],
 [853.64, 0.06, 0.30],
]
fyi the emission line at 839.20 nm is H-gamma 4340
